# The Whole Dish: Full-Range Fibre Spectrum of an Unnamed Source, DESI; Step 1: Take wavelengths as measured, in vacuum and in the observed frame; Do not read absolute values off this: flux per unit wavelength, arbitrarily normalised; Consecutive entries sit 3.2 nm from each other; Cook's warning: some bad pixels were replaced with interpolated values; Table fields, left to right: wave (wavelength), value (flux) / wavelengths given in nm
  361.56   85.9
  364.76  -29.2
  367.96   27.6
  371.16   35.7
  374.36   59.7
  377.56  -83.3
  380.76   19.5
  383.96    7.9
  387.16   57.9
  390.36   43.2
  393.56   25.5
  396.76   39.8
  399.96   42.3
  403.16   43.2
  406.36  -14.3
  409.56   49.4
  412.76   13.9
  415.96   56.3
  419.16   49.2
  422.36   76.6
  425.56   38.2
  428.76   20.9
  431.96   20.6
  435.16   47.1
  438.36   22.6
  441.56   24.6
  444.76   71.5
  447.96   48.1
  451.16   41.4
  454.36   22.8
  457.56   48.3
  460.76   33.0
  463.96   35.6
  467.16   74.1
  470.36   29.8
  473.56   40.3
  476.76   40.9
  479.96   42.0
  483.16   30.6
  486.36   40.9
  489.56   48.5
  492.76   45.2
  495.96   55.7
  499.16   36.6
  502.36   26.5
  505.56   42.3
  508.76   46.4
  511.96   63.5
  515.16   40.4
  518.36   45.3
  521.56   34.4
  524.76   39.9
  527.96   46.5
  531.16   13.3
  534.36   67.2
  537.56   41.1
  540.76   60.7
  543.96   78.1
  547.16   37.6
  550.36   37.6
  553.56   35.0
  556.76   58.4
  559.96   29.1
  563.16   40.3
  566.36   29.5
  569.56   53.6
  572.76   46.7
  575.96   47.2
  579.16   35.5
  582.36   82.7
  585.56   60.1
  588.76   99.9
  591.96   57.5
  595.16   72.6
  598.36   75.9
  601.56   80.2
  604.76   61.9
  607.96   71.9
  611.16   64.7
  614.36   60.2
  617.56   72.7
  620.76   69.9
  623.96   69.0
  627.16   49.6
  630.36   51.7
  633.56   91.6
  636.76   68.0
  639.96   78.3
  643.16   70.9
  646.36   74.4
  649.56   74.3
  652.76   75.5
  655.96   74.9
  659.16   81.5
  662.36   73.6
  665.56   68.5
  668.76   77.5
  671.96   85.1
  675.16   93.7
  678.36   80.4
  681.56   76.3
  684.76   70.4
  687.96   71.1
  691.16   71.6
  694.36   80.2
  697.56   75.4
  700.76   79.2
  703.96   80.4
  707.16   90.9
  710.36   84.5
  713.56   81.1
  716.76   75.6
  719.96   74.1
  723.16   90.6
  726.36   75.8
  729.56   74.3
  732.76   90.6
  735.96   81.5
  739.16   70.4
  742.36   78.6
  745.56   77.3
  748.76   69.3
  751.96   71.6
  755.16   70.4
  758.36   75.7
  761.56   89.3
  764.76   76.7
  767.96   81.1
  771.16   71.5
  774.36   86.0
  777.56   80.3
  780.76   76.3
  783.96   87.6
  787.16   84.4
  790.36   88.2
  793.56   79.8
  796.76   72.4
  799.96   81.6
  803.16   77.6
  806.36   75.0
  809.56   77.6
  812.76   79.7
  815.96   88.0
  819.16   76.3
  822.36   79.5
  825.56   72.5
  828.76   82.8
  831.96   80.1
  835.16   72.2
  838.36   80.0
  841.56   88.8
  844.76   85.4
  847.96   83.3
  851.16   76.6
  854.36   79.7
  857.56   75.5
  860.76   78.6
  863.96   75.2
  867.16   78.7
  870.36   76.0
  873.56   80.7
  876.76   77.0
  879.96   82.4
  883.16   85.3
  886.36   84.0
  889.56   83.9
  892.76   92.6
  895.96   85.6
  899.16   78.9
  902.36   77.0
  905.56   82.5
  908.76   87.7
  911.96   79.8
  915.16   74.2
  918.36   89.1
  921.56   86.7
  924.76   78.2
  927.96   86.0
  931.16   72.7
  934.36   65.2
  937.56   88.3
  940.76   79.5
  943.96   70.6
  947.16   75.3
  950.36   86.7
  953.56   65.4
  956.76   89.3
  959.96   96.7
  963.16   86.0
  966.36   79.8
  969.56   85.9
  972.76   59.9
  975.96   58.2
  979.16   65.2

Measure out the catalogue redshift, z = 0.46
